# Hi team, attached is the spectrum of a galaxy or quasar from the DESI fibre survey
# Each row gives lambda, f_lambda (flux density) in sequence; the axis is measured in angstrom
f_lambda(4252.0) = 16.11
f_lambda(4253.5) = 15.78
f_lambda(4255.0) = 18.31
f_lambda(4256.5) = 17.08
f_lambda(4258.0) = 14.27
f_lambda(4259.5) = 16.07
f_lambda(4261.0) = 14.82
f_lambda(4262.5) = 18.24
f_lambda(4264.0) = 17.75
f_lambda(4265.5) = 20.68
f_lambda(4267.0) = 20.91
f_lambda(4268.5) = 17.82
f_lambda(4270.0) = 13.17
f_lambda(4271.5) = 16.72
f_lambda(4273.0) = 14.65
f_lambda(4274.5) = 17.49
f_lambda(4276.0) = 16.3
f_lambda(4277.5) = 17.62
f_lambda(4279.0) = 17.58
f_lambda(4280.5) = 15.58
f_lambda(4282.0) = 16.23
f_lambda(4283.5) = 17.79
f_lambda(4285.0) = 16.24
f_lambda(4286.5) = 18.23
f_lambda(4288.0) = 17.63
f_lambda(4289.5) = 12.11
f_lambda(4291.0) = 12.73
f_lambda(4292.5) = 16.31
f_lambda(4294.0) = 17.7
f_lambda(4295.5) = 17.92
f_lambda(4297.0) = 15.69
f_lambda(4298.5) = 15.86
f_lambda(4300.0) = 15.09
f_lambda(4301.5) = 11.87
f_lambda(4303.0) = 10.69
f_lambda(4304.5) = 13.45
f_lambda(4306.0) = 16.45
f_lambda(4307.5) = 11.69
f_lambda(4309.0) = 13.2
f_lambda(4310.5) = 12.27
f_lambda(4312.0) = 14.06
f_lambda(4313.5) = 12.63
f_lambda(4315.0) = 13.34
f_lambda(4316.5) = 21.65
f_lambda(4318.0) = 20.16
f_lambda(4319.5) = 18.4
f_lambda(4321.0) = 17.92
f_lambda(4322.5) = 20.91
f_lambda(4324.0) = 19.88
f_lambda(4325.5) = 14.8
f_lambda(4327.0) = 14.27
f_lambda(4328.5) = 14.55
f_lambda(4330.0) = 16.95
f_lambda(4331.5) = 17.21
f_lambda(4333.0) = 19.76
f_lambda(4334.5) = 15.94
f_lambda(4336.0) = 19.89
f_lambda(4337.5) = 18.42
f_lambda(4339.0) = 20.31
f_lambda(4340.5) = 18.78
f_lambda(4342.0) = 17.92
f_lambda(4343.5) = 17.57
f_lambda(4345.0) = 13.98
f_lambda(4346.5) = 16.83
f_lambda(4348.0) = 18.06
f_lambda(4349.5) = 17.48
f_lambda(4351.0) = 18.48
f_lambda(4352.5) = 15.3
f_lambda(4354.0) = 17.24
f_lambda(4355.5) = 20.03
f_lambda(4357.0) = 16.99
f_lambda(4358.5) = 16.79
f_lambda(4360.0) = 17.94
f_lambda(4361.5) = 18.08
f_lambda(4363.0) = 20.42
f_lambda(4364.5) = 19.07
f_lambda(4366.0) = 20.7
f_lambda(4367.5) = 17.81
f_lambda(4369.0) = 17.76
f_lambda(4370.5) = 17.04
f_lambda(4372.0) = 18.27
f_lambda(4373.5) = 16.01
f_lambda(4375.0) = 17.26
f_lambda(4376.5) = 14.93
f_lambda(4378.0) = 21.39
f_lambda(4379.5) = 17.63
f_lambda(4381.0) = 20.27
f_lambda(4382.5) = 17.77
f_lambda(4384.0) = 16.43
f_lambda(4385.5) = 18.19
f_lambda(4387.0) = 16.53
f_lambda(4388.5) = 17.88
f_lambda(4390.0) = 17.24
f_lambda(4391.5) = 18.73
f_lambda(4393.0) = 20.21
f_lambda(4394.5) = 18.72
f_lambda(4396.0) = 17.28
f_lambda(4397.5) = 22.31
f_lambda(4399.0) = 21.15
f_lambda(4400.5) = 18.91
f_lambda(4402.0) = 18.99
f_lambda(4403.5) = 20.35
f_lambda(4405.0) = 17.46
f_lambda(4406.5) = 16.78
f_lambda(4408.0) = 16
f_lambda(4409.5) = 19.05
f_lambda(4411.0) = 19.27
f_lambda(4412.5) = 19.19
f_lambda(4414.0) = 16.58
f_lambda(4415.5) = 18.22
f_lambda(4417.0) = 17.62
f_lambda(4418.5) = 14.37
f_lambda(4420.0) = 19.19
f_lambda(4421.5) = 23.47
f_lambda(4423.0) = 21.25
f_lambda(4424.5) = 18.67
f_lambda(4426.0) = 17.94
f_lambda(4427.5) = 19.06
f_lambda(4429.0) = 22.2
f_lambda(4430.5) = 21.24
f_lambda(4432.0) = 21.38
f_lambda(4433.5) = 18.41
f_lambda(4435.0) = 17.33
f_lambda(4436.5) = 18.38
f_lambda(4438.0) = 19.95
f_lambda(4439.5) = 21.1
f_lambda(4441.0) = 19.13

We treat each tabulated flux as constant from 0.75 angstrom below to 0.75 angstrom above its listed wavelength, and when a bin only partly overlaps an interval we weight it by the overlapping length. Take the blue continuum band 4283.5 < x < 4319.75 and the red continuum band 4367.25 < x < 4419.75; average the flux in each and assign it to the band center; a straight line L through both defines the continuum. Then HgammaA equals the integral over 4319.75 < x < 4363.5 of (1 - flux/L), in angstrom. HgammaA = -3.2 angstrom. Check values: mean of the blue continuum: 15.2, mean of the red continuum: 18.1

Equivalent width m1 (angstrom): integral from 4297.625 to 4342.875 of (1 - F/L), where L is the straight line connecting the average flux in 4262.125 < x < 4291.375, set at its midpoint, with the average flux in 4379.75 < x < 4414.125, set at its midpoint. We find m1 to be 3.0 angstrom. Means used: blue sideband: 16.8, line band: 16.3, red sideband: 18.5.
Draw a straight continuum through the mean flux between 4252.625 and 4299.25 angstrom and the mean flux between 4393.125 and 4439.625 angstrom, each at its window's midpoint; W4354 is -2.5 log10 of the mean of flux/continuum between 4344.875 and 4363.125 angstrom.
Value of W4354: 0.03 mag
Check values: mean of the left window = 16.6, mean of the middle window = 17.5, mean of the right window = 19.1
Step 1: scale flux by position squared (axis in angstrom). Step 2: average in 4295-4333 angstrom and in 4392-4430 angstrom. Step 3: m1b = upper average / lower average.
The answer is 1.3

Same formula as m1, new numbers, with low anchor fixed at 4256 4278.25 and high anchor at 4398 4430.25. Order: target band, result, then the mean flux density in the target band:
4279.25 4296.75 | 1.0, 16.2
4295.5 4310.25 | 2.9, 13.9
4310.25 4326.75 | 0.6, 17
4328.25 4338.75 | 0.0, 17.8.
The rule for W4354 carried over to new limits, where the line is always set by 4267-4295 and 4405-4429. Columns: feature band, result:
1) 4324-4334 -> 0.04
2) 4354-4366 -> -0.05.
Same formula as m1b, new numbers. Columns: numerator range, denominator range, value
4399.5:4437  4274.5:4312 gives 1.31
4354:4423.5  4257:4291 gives 1.17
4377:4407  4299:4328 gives 1.26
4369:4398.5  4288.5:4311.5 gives 1.32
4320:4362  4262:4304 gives 1.11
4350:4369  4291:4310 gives 1.29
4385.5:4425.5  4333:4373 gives 1.06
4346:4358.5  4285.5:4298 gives 1.12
